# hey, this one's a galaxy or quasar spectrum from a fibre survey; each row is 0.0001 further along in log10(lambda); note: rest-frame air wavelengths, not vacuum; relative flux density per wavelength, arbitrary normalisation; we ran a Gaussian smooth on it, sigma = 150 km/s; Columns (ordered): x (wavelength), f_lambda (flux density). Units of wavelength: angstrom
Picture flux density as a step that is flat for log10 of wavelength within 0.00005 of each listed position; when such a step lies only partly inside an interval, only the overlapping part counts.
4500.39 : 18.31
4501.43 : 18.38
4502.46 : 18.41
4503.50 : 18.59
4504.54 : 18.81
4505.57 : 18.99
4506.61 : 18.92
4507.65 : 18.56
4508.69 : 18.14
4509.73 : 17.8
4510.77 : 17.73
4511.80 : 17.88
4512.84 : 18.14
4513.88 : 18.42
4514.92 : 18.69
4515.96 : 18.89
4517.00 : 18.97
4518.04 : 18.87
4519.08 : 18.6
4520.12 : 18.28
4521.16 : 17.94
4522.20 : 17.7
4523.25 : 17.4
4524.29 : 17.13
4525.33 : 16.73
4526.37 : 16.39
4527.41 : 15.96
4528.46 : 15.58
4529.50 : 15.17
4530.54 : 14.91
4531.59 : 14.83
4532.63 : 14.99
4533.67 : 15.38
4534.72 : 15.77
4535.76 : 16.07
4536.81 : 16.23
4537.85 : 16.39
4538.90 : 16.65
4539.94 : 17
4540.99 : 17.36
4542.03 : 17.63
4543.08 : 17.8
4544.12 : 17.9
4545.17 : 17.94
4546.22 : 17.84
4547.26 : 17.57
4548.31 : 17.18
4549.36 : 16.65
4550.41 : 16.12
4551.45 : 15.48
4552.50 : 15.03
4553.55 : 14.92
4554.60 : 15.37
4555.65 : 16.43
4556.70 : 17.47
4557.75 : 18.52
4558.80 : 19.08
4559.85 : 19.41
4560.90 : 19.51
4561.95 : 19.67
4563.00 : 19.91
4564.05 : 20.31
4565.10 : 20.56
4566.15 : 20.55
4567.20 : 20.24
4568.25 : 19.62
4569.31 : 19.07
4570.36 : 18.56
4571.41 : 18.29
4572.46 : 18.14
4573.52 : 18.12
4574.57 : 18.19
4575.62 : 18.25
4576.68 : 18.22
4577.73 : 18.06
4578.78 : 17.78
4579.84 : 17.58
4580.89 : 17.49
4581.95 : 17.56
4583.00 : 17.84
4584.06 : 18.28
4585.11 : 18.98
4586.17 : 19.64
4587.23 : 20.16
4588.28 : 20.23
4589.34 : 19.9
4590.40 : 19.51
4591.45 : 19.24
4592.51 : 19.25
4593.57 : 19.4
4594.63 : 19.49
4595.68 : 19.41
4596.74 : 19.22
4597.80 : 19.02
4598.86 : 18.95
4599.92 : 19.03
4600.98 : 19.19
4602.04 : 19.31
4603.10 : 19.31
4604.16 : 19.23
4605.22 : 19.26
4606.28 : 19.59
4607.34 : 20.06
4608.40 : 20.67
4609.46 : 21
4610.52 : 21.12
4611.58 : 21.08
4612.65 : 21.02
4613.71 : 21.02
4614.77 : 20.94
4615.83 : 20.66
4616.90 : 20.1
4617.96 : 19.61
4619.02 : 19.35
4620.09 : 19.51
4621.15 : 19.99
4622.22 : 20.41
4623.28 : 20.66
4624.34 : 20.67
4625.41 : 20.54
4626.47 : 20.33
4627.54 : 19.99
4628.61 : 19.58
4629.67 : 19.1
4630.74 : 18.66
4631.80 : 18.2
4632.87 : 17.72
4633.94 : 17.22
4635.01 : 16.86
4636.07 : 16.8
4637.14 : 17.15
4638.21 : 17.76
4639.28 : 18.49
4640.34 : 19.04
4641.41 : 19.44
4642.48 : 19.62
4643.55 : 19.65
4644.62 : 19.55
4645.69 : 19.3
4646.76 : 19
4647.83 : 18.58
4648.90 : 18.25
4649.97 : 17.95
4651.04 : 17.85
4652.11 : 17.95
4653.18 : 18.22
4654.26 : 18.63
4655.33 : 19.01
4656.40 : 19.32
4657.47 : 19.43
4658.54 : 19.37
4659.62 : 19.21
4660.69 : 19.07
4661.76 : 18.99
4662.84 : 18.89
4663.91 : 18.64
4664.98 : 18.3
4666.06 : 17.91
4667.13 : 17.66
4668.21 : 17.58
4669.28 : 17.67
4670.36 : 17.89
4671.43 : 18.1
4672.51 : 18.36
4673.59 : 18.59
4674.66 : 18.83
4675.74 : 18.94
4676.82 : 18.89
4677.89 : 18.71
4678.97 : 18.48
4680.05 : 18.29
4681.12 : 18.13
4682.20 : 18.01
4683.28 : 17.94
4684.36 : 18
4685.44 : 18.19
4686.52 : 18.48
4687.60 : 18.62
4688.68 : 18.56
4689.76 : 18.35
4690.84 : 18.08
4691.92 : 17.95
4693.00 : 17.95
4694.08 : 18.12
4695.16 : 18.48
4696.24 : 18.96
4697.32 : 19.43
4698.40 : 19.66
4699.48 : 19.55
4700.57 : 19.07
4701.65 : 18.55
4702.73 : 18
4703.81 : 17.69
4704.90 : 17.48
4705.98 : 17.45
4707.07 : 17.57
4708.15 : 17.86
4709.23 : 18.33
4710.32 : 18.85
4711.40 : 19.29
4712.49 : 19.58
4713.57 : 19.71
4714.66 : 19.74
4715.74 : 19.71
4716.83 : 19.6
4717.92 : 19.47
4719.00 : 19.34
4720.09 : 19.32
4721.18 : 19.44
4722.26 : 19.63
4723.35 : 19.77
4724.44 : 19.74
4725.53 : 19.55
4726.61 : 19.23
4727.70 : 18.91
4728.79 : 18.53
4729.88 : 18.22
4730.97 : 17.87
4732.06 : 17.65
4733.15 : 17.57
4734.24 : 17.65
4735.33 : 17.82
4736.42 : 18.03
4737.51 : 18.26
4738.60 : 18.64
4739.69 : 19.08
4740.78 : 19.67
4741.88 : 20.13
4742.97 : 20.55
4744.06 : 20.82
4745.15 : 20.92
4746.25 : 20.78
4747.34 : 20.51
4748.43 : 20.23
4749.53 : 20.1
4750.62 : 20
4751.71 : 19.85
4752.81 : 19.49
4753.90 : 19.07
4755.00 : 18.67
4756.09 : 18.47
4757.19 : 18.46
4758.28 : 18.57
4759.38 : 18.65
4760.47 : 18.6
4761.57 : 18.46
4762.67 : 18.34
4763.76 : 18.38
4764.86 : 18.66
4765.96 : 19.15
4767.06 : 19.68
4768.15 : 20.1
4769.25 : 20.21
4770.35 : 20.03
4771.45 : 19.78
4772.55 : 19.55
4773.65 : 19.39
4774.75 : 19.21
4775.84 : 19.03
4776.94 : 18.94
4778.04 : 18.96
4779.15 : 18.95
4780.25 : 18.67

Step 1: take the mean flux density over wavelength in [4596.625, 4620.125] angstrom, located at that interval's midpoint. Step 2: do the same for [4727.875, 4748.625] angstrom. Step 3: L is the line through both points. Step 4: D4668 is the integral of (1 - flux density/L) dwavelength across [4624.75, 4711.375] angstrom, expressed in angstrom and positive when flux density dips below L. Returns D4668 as 4.6 angstrom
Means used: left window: 19.9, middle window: 18.5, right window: 19.1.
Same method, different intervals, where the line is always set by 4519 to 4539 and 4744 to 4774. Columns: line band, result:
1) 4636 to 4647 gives -0.6 angstrom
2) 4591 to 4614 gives -3.2 angstrom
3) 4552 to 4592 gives -3.9 angstrom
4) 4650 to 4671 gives -0.4 angstrom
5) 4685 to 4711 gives 0.3 angstrom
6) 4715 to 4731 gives -0.3 angstrom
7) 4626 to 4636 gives -0.5 angstrom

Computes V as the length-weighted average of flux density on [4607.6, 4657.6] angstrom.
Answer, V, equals 19.3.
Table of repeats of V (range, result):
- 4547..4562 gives 17.1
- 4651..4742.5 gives 18.6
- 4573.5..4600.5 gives 18.8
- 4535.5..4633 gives 18.8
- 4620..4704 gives 18.7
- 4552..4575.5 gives 18.5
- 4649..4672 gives 18.5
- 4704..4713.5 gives 18.3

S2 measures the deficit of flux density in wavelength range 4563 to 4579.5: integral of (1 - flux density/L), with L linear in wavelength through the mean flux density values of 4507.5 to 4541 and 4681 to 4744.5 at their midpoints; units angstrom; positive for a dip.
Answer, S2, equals -1.4 angstrom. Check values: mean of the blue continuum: 17.1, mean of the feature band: 18.9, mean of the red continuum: 18.7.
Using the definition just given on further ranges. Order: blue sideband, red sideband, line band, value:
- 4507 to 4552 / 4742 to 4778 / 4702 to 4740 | 0.7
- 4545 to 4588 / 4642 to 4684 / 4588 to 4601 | -0.7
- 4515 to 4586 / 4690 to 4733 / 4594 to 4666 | -4.2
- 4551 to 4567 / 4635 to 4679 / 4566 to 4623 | -3.2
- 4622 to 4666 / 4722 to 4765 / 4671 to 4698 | 0.7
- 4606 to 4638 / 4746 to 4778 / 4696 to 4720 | 0.7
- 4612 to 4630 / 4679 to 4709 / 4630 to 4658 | 1.7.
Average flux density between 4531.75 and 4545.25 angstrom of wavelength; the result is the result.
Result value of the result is 16.6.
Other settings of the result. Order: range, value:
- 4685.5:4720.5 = 18.7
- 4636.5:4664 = 18.8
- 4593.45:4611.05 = 19.6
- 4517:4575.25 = 17.5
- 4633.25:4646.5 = 18.4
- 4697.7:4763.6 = 19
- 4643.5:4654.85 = 18.6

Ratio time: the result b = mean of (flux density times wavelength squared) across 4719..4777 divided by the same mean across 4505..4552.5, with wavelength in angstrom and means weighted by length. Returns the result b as 1.23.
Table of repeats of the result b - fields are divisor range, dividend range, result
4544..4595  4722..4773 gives 1.13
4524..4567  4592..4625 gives 1.19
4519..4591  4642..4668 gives 1.11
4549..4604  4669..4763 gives 1.08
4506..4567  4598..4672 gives 1.14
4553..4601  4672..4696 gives 1.02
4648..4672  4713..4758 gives 1.08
